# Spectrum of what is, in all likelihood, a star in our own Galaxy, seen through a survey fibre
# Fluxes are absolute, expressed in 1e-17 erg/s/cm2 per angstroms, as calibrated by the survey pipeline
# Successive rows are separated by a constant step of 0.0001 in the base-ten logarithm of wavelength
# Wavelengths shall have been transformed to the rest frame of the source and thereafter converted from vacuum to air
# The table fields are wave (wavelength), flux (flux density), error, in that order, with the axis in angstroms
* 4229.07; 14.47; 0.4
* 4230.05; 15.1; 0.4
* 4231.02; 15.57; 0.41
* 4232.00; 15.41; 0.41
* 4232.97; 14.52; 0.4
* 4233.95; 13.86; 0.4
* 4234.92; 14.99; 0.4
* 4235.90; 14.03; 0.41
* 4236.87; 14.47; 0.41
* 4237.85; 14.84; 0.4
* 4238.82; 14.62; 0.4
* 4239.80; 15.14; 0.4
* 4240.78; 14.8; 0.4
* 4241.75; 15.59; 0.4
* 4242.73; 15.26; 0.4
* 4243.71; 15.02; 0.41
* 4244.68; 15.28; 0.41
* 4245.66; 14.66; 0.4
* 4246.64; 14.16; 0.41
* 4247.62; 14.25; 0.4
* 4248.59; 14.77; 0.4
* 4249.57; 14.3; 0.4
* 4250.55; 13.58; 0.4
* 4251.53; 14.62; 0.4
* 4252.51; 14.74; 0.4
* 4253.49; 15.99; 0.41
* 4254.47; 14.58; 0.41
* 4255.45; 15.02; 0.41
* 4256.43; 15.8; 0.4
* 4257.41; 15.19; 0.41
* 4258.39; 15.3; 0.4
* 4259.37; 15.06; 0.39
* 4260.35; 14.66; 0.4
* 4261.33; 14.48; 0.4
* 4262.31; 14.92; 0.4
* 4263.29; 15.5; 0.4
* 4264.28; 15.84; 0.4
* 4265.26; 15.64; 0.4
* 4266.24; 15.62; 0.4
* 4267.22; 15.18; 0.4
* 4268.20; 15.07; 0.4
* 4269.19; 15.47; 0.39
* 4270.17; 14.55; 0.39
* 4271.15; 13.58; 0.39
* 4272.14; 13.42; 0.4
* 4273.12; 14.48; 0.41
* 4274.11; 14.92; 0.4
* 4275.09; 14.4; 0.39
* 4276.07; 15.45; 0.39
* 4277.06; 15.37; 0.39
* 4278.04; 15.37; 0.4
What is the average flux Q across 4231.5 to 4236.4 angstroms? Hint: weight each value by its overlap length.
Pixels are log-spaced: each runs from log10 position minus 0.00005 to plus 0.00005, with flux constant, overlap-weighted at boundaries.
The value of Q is 14.6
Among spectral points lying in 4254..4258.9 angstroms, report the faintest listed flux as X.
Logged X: 14.58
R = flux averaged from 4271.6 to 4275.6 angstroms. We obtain 14.3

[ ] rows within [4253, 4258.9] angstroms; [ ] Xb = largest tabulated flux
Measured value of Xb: 15.99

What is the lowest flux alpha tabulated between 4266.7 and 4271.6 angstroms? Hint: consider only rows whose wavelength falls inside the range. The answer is 13.58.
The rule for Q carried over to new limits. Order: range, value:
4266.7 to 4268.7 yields 15.1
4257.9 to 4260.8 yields 15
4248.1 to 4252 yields 14.3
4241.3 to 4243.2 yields 15.4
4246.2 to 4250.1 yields 14.4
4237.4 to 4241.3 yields 14.9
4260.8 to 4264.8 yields 15.2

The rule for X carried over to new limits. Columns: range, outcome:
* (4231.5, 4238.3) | 13.86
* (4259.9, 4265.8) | 14.48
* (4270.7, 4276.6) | 13.42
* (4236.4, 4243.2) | 14.47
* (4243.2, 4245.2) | 15.02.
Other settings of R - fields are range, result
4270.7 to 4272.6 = 13.5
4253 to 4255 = 15.3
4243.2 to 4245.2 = 15.2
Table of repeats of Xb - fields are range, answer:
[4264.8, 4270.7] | 15.64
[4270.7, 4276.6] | 15.45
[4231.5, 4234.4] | 15.41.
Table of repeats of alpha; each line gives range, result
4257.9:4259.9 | 15.06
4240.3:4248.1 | 14.16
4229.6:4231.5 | 15.1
